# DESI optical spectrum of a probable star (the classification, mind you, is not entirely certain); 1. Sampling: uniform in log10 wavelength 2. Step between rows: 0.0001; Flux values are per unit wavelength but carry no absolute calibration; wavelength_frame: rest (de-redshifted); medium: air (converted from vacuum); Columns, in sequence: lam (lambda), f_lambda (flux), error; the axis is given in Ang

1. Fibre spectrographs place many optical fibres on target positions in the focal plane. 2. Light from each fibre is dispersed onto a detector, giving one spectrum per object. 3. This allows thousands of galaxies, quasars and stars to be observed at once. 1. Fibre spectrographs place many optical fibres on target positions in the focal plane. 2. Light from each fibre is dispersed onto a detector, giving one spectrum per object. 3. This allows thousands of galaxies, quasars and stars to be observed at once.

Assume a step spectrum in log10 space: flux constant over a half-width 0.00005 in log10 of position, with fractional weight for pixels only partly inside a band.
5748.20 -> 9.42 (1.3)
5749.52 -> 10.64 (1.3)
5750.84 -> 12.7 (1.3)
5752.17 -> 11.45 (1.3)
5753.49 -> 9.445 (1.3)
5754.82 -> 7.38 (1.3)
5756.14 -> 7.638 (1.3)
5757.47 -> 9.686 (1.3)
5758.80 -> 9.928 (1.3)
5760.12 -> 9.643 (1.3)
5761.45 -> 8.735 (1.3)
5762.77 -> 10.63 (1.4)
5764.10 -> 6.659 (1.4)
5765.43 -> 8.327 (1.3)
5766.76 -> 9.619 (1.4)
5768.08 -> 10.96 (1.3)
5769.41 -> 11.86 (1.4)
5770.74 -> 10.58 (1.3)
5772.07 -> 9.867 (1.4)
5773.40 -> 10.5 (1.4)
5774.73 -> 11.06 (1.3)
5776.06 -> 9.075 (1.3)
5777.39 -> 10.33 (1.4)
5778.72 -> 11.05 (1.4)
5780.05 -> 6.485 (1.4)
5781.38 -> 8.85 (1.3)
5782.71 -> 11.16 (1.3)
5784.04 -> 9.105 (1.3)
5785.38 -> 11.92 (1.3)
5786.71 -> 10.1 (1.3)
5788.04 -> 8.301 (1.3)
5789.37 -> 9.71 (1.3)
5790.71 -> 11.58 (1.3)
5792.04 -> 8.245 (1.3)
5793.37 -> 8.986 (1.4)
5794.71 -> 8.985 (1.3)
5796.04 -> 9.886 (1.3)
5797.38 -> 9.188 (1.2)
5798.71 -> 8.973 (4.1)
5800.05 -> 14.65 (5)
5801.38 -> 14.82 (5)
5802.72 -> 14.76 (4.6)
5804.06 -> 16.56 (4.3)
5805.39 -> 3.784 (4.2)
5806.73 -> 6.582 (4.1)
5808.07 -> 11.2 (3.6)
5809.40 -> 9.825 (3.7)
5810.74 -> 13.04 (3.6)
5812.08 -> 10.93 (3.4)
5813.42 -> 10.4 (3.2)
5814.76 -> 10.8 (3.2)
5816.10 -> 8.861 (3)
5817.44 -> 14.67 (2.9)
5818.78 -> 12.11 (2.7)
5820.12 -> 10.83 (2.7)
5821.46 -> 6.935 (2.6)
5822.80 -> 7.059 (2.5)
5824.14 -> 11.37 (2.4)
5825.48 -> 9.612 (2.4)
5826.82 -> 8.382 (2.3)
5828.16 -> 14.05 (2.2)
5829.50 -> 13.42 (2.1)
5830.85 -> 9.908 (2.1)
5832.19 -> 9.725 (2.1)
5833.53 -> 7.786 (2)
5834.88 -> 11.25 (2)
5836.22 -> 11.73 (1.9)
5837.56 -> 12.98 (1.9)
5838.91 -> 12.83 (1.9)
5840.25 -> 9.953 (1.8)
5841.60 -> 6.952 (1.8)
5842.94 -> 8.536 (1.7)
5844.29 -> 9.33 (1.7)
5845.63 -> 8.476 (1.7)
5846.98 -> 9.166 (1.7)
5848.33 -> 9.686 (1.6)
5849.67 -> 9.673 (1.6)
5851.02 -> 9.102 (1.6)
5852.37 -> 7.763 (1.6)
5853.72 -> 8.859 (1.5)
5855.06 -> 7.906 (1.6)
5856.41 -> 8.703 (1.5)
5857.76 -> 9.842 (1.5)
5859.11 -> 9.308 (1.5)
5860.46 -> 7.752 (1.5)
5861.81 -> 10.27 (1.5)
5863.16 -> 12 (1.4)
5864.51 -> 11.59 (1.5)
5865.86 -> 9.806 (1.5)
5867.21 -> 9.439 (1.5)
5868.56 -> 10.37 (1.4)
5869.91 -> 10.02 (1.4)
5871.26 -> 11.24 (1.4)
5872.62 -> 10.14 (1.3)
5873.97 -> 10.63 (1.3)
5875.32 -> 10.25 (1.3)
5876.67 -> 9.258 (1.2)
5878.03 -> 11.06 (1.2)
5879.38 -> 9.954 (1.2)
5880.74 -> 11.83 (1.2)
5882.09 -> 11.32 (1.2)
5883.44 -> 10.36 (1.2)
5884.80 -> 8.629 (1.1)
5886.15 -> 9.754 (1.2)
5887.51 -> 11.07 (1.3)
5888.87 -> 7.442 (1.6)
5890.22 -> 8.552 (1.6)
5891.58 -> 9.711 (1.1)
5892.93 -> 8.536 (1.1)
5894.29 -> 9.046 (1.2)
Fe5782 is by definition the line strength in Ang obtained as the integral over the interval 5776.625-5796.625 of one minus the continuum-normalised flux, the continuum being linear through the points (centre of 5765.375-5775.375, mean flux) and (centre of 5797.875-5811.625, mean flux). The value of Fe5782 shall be 2.3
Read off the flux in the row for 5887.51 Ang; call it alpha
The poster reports 11.07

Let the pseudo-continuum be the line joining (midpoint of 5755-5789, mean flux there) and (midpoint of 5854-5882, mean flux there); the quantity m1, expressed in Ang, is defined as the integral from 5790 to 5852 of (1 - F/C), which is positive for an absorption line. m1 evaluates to -3.1 Ang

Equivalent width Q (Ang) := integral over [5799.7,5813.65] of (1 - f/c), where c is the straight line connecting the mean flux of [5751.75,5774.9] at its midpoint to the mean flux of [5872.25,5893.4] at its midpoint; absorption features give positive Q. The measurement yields -2.5 Ang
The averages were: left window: 9.62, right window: 9.92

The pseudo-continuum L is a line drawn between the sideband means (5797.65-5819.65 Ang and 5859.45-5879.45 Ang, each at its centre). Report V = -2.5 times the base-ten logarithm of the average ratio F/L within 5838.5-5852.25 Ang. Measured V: 0.16 mag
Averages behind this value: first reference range 11.3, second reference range 10.2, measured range 9.24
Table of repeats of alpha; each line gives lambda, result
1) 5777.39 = 10.33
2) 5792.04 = 8.245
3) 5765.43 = 8.327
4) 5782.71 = 11.16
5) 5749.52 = 10.64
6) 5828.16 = 14.05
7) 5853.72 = 8.859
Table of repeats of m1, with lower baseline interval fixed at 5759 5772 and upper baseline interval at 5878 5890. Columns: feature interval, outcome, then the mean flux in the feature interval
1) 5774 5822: -2.95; 10.4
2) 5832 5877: 0.82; 9.78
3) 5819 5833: -0.42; 10.2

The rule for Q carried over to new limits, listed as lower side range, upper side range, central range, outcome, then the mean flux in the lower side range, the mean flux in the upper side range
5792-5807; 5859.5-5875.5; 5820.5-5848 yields 1.3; 10.6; 10.3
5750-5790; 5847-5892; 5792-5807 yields -1.3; 9.76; 9.79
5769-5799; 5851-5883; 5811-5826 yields -0.8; 9.81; 9.96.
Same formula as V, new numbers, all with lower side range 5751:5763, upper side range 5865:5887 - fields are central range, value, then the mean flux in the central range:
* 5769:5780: -0.074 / 10.3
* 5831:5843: -0.027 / 10.3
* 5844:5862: 0.134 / 8.95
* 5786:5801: -0.028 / 9.98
